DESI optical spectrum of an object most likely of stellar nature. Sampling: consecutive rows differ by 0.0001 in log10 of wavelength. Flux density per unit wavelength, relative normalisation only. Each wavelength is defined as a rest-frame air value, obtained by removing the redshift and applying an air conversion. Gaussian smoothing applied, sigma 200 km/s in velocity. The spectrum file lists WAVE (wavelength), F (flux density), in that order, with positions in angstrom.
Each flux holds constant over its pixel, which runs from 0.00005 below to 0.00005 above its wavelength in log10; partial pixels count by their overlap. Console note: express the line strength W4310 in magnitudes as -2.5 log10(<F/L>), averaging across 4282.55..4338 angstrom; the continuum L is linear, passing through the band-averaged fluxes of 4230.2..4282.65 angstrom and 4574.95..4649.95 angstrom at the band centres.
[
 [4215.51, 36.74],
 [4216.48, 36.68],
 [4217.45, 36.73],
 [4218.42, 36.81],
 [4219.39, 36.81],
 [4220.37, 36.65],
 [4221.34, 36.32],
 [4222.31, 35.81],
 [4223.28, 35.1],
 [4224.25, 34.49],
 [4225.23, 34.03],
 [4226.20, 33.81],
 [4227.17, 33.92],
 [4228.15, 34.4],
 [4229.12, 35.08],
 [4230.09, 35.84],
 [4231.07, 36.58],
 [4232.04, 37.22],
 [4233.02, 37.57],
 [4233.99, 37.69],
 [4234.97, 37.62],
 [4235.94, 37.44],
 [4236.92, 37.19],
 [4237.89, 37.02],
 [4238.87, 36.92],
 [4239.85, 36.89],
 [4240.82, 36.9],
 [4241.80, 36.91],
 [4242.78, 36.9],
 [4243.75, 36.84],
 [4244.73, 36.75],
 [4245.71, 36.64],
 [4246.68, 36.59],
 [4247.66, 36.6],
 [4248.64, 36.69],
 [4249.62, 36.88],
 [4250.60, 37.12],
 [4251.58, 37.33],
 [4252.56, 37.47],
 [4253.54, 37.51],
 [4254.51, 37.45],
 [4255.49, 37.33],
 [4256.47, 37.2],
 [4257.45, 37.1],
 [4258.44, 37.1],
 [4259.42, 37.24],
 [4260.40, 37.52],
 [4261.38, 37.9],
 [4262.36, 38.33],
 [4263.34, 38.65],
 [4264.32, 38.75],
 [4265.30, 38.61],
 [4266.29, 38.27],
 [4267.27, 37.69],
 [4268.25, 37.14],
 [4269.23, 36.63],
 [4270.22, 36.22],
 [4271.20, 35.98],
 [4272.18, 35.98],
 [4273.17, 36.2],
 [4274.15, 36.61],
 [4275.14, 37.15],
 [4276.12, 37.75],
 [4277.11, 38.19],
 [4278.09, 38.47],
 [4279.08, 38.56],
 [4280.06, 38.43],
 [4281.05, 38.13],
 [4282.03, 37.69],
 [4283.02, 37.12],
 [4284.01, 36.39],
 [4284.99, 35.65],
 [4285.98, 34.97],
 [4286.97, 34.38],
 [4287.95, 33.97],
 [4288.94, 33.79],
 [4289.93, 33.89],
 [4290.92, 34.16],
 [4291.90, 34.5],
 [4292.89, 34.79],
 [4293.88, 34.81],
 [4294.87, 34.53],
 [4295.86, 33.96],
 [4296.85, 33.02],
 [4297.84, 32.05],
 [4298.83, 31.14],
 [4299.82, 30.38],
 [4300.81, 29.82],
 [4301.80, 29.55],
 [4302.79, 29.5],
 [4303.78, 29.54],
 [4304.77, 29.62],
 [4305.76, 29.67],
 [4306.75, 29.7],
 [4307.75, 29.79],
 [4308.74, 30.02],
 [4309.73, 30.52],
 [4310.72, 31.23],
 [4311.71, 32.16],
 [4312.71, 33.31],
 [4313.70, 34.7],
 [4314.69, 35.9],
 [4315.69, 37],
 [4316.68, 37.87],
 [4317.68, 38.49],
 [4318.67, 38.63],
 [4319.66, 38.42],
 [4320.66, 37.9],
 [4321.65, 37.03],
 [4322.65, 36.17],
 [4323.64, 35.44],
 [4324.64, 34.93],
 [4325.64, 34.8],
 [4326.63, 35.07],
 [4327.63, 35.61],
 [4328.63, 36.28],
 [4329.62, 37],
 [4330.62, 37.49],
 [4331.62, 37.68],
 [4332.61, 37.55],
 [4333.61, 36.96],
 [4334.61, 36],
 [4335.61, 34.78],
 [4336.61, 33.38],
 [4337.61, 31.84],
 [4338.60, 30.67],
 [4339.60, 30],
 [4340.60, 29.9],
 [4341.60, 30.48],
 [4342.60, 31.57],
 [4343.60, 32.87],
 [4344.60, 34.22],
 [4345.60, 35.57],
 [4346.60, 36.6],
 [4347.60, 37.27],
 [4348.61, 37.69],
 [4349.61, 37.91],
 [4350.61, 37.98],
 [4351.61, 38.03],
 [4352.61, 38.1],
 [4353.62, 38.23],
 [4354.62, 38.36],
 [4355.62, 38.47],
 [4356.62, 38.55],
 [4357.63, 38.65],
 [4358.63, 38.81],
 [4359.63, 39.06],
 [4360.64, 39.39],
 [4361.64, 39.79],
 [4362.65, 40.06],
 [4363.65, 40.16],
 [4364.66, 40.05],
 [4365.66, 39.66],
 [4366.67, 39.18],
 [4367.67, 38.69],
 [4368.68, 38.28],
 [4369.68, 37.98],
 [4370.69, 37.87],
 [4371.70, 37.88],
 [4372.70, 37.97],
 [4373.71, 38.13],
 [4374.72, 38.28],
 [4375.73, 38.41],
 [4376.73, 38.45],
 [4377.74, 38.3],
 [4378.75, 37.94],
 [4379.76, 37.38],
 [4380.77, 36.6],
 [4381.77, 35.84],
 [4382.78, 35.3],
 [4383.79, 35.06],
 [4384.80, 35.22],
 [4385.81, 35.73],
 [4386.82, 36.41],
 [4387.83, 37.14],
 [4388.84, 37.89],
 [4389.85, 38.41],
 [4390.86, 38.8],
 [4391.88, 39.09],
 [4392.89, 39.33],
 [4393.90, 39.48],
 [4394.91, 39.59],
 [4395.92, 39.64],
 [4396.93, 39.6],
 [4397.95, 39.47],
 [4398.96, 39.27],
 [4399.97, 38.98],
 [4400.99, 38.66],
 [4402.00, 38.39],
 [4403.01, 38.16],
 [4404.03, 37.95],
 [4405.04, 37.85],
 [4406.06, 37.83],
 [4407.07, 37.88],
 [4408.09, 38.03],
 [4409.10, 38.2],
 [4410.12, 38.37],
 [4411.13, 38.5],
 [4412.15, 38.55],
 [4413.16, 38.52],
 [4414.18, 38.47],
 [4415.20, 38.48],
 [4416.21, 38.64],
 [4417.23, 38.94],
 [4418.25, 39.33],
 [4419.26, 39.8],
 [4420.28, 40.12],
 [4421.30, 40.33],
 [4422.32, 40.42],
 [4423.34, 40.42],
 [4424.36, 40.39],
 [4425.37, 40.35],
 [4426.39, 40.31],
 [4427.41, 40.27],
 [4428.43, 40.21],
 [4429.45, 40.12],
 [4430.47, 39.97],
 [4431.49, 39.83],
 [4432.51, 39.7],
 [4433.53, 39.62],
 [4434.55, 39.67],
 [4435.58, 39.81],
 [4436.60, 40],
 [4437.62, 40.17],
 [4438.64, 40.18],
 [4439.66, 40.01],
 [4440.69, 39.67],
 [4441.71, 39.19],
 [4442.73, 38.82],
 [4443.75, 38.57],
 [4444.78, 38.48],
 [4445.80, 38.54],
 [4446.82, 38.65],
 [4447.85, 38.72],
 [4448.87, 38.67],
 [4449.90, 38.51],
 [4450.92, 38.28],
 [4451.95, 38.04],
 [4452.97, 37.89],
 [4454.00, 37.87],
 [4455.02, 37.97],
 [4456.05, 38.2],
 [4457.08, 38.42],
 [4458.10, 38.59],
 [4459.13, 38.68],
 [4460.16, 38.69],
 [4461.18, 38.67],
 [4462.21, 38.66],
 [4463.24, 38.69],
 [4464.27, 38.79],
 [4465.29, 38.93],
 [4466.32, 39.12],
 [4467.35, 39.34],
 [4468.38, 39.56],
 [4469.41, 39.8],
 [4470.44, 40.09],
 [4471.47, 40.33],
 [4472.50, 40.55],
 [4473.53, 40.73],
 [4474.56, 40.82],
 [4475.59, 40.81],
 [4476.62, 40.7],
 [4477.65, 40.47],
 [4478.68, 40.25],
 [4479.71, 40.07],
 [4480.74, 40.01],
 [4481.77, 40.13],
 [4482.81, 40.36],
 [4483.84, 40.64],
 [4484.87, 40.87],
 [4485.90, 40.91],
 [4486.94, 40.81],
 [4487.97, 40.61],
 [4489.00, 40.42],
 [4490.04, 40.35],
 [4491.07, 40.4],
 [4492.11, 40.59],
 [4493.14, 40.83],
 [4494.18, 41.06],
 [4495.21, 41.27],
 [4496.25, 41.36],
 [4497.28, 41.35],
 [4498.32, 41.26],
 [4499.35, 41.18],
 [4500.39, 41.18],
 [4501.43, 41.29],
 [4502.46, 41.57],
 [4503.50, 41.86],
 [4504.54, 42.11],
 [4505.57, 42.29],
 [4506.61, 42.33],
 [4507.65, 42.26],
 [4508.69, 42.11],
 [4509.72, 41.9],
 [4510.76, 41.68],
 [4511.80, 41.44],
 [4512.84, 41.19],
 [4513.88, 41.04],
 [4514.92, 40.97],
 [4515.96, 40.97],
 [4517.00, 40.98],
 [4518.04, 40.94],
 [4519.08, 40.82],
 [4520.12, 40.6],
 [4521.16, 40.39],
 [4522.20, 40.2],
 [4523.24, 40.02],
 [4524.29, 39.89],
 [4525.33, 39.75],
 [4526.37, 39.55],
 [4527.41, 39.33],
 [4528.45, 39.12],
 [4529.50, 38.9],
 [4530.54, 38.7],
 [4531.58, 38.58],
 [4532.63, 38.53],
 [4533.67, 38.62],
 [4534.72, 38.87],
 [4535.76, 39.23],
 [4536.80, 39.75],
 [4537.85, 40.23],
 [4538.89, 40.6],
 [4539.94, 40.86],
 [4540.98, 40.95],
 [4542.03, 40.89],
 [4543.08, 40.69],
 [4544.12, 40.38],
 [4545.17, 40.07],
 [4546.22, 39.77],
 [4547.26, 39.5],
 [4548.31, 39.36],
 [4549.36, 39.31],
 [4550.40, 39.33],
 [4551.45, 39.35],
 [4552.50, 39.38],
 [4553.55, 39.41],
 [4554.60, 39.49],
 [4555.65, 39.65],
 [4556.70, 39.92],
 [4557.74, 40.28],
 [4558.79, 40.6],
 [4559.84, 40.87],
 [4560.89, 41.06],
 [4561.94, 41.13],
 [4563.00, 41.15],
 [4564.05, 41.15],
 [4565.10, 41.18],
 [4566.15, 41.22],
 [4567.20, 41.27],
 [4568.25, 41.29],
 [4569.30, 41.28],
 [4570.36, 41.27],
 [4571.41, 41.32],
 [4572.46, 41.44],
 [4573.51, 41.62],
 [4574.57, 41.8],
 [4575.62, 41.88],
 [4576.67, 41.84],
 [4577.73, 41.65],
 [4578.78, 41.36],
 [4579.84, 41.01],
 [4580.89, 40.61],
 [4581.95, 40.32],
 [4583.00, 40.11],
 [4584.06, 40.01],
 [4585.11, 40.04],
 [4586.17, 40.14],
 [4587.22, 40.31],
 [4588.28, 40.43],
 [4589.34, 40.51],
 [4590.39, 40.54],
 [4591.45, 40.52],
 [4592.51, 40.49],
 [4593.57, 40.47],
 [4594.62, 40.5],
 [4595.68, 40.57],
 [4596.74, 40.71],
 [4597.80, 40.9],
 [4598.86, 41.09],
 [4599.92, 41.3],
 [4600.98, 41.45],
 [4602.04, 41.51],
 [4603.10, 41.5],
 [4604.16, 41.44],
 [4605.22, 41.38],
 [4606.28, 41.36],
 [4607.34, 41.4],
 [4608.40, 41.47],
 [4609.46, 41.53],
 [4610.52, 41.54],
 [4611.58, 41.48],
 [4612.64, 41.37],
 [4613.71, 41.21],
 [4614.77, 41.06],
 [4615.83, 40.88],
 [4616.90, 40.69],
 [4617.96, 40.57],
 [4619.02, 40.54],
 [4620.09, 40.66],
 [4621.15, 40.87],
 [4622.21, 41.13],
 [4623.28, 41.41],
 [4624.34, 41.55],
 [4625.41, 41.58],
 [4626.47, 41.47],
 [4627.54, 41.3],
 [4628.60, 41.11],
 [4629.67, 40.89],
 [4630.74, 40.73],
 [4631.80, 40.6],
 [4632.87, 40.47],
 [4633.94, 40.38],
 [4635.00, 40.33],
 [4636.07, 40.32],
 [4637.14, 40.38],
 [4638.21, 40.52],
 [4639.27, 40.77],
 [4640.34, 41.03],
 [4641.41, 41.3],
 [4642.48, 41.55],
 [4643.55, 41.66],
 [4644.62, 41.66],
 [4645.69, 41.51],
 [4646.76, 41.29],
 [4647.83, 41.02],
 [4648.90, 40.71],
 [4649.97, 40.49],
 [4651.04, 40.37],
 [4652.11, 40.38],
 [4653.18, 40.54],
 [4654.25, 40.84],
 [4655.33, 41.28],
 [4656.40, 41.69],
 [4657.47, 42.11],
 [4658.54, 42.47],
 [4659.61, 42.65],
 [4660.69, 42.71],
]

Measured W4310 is 0.11 mag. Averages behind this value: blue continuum 37.3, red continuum 41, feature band 34.2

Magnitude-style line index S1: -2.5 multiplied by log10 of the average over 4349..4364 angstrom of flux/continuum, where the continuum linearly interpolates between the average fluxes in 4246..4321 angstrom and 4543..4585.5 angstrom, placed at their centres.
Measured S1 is -0.06 mag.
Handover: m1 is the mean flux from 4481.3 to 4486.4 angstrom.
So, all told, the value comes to 40.6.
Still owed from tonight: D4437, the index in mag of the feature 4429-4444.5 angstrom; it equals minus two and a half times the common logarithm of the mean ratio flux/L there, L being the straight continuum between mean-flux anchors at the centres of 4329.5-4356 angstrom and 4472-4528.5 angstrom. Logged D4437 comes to -0.028 mag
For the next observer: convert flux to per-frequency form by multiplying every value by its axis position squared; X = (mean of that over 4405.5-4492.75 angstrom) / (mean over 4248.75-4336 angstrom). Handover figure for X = 1.19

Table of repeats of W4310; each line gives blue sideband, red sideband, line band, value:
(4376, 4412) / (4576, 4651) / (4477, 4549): -0.03 mag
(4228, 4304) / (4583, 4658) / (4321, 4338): 0.04 mag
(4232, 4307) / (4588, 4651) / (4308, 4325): 0.04 mag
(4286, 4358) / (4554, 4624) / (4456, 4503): -0.05 mag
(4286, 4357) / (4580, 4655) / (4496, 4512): -0.09 mag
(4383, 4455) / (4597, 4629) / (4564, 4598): 0.00 mag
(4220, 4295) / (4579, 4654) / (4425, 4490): -0.02 mag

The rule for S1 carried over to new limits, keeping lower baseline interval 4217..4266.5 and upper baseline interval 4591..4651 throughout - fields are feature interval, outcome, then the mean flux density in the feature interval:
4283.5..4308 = 0.15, 32.6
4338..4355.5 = 0.09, 35.1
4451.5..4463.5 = 0.02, 38.4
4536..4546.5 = -0.01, 40.4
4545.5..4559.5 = 0.02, 39.7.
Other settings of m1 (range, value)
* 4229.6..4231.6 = 36.3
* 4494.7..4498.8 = 41.3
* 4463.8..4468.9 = 39.2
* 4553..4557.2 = 39.6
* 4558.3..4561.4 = 40.8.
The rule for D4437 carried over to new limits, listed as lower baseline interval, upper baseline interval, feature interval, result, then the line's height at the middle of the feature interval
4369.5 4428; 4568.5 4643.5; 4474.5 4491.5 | -0.03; 39.5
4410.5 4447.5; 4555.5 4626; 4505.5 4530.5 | -0.01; 40.3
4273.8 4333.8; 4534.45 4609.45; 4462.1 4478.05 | -0.04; 38.4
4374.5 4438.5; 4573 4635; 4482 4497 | -0.03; 39.7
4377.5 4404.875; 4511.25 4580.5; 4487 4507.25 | -0.04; 39.6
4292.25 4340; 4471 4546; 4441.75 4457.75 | 0.00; 38.5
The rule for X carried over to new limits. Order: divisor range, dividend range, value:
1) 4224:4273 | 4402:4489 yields 1.17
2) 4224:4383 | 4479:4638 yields 1.27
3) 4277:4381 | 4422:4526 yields 1.20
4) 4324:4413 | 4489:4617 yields 1.19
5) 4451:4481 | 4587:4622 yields 1.11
